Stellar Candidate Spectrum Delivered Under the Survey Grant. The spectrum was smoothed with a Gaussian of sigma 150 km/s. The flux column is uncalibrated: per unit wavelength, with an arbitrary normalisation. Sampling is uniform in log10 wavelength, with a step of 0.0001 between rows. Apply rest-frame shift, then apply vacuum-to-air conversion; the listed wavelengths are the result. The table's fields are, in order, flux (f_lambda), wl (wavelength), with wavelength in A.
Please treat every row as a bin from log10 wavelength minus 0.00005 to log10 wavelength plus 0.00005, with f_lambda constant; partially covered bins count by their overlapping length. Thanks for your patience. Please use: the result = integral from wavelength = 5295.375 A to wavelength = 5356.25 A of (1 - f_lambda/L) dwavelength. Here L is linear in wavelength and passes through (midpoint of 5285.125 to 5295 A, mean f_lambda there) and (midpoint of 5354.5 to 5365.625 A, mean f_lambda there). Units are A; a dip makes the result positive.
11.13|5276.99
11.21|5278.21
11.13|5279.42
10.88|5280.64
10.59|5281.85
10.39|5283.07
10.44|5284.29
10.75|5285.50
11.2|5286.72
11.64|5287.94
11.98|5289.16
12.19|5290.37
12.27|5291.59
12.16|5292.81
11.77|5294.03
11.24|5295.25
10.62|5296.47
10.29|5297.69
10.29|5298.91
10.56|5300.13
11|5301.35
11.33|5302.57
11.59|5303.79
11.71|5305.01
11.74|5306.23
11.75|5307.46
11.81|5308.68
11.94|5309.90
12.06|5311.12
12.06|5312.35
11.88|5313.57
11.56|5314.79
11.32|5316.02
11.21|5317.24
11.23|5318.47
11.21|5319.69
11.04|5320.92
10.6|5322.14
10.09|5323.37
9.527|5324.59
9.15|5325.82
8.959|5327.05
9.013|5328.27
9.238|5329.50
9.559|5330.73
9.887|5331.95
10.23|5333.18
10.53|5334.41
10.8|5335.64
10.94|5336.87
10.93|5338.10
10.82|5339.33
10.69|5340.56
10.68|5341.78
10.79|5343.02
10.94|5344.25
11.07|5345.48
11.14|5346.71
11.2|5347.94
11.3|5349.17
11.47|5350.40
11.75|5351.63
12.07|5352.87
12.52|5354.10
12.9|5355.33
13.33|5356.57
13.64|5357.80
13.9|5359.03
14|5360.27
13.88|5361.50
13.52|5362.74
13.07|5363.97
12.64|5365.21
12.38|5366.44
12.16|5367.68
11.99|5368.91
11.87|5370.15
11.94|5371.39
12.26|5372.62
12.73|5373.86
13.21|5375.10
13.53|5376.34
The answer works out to 7.8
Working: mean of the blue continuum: 11.7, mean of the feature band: 11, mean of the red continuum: 13.4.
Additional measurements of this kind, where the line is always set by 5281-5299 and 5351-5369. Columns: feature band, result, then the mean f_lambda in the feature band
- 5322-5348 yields 4.32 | 10.3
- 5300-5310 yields 0.06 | 11.5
